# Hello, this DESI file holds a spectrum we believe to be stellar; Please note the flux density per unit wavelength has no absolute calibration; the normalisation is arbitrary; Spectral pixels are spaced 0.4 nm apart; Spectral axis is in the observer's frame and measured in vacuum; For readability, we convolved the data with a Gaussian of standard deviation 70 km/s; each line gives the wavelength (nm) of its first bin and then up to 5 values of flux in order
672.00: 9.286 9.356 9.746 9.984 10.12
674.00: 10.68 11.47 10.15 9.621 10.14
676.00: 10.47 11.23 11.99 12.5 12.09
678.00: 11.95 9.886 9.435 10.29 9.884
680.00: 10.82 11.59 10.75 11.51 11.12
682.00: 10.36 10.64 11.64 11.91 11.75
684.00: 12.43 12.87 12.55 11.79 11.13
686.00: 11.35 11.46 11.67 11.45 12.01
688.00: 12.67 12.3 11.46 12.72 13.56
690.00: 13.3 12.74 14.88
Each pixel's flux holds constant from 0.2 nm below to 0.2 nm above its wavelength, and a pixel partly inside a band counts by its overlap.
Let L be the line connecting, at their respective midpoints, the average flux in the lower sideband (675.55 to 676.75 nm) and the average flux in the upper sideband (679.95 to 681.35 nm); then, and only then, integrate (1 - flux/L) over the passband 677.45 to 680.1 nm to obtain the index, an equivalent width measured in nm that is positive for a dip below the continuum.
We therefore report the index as 0.110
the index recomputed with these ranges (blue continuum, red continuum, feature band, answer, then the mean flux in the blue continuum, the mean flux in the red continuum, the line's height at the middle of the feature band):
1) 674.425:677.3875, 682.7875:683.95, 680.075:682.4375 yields 0.119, 10.9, 11.9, 11.6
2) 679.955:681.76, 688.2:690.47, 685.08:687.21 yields 0.114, 11.2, 12.7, 12.1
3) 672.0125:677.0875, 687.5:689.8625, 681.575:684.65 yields 0.012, 10.4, 12.5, 11.7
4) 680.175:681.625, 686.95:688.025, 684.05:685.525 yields -0.083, 11.2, 11.9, 11.6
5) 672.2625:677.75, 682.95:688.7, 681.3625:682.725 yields 0.082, 10.7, 11.9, 11.5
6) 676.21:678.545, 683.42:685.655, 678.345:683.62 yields 0.481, 11.6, 12.2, 11.9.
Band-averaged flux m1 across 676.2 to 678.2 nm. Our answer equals 12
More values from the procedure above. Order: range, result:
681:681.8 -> 11.3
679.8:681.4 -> 11.2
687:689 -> 12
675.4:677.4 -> 11.3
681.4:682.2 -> 10.7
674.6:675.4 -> 9.89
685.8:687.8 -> 11.6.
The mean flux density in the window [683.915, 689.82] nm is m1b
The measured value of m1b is 12.1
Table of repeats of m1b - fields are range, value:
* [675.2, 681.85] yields 10.9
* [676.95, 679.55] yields 11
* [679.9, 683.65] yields 11.2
